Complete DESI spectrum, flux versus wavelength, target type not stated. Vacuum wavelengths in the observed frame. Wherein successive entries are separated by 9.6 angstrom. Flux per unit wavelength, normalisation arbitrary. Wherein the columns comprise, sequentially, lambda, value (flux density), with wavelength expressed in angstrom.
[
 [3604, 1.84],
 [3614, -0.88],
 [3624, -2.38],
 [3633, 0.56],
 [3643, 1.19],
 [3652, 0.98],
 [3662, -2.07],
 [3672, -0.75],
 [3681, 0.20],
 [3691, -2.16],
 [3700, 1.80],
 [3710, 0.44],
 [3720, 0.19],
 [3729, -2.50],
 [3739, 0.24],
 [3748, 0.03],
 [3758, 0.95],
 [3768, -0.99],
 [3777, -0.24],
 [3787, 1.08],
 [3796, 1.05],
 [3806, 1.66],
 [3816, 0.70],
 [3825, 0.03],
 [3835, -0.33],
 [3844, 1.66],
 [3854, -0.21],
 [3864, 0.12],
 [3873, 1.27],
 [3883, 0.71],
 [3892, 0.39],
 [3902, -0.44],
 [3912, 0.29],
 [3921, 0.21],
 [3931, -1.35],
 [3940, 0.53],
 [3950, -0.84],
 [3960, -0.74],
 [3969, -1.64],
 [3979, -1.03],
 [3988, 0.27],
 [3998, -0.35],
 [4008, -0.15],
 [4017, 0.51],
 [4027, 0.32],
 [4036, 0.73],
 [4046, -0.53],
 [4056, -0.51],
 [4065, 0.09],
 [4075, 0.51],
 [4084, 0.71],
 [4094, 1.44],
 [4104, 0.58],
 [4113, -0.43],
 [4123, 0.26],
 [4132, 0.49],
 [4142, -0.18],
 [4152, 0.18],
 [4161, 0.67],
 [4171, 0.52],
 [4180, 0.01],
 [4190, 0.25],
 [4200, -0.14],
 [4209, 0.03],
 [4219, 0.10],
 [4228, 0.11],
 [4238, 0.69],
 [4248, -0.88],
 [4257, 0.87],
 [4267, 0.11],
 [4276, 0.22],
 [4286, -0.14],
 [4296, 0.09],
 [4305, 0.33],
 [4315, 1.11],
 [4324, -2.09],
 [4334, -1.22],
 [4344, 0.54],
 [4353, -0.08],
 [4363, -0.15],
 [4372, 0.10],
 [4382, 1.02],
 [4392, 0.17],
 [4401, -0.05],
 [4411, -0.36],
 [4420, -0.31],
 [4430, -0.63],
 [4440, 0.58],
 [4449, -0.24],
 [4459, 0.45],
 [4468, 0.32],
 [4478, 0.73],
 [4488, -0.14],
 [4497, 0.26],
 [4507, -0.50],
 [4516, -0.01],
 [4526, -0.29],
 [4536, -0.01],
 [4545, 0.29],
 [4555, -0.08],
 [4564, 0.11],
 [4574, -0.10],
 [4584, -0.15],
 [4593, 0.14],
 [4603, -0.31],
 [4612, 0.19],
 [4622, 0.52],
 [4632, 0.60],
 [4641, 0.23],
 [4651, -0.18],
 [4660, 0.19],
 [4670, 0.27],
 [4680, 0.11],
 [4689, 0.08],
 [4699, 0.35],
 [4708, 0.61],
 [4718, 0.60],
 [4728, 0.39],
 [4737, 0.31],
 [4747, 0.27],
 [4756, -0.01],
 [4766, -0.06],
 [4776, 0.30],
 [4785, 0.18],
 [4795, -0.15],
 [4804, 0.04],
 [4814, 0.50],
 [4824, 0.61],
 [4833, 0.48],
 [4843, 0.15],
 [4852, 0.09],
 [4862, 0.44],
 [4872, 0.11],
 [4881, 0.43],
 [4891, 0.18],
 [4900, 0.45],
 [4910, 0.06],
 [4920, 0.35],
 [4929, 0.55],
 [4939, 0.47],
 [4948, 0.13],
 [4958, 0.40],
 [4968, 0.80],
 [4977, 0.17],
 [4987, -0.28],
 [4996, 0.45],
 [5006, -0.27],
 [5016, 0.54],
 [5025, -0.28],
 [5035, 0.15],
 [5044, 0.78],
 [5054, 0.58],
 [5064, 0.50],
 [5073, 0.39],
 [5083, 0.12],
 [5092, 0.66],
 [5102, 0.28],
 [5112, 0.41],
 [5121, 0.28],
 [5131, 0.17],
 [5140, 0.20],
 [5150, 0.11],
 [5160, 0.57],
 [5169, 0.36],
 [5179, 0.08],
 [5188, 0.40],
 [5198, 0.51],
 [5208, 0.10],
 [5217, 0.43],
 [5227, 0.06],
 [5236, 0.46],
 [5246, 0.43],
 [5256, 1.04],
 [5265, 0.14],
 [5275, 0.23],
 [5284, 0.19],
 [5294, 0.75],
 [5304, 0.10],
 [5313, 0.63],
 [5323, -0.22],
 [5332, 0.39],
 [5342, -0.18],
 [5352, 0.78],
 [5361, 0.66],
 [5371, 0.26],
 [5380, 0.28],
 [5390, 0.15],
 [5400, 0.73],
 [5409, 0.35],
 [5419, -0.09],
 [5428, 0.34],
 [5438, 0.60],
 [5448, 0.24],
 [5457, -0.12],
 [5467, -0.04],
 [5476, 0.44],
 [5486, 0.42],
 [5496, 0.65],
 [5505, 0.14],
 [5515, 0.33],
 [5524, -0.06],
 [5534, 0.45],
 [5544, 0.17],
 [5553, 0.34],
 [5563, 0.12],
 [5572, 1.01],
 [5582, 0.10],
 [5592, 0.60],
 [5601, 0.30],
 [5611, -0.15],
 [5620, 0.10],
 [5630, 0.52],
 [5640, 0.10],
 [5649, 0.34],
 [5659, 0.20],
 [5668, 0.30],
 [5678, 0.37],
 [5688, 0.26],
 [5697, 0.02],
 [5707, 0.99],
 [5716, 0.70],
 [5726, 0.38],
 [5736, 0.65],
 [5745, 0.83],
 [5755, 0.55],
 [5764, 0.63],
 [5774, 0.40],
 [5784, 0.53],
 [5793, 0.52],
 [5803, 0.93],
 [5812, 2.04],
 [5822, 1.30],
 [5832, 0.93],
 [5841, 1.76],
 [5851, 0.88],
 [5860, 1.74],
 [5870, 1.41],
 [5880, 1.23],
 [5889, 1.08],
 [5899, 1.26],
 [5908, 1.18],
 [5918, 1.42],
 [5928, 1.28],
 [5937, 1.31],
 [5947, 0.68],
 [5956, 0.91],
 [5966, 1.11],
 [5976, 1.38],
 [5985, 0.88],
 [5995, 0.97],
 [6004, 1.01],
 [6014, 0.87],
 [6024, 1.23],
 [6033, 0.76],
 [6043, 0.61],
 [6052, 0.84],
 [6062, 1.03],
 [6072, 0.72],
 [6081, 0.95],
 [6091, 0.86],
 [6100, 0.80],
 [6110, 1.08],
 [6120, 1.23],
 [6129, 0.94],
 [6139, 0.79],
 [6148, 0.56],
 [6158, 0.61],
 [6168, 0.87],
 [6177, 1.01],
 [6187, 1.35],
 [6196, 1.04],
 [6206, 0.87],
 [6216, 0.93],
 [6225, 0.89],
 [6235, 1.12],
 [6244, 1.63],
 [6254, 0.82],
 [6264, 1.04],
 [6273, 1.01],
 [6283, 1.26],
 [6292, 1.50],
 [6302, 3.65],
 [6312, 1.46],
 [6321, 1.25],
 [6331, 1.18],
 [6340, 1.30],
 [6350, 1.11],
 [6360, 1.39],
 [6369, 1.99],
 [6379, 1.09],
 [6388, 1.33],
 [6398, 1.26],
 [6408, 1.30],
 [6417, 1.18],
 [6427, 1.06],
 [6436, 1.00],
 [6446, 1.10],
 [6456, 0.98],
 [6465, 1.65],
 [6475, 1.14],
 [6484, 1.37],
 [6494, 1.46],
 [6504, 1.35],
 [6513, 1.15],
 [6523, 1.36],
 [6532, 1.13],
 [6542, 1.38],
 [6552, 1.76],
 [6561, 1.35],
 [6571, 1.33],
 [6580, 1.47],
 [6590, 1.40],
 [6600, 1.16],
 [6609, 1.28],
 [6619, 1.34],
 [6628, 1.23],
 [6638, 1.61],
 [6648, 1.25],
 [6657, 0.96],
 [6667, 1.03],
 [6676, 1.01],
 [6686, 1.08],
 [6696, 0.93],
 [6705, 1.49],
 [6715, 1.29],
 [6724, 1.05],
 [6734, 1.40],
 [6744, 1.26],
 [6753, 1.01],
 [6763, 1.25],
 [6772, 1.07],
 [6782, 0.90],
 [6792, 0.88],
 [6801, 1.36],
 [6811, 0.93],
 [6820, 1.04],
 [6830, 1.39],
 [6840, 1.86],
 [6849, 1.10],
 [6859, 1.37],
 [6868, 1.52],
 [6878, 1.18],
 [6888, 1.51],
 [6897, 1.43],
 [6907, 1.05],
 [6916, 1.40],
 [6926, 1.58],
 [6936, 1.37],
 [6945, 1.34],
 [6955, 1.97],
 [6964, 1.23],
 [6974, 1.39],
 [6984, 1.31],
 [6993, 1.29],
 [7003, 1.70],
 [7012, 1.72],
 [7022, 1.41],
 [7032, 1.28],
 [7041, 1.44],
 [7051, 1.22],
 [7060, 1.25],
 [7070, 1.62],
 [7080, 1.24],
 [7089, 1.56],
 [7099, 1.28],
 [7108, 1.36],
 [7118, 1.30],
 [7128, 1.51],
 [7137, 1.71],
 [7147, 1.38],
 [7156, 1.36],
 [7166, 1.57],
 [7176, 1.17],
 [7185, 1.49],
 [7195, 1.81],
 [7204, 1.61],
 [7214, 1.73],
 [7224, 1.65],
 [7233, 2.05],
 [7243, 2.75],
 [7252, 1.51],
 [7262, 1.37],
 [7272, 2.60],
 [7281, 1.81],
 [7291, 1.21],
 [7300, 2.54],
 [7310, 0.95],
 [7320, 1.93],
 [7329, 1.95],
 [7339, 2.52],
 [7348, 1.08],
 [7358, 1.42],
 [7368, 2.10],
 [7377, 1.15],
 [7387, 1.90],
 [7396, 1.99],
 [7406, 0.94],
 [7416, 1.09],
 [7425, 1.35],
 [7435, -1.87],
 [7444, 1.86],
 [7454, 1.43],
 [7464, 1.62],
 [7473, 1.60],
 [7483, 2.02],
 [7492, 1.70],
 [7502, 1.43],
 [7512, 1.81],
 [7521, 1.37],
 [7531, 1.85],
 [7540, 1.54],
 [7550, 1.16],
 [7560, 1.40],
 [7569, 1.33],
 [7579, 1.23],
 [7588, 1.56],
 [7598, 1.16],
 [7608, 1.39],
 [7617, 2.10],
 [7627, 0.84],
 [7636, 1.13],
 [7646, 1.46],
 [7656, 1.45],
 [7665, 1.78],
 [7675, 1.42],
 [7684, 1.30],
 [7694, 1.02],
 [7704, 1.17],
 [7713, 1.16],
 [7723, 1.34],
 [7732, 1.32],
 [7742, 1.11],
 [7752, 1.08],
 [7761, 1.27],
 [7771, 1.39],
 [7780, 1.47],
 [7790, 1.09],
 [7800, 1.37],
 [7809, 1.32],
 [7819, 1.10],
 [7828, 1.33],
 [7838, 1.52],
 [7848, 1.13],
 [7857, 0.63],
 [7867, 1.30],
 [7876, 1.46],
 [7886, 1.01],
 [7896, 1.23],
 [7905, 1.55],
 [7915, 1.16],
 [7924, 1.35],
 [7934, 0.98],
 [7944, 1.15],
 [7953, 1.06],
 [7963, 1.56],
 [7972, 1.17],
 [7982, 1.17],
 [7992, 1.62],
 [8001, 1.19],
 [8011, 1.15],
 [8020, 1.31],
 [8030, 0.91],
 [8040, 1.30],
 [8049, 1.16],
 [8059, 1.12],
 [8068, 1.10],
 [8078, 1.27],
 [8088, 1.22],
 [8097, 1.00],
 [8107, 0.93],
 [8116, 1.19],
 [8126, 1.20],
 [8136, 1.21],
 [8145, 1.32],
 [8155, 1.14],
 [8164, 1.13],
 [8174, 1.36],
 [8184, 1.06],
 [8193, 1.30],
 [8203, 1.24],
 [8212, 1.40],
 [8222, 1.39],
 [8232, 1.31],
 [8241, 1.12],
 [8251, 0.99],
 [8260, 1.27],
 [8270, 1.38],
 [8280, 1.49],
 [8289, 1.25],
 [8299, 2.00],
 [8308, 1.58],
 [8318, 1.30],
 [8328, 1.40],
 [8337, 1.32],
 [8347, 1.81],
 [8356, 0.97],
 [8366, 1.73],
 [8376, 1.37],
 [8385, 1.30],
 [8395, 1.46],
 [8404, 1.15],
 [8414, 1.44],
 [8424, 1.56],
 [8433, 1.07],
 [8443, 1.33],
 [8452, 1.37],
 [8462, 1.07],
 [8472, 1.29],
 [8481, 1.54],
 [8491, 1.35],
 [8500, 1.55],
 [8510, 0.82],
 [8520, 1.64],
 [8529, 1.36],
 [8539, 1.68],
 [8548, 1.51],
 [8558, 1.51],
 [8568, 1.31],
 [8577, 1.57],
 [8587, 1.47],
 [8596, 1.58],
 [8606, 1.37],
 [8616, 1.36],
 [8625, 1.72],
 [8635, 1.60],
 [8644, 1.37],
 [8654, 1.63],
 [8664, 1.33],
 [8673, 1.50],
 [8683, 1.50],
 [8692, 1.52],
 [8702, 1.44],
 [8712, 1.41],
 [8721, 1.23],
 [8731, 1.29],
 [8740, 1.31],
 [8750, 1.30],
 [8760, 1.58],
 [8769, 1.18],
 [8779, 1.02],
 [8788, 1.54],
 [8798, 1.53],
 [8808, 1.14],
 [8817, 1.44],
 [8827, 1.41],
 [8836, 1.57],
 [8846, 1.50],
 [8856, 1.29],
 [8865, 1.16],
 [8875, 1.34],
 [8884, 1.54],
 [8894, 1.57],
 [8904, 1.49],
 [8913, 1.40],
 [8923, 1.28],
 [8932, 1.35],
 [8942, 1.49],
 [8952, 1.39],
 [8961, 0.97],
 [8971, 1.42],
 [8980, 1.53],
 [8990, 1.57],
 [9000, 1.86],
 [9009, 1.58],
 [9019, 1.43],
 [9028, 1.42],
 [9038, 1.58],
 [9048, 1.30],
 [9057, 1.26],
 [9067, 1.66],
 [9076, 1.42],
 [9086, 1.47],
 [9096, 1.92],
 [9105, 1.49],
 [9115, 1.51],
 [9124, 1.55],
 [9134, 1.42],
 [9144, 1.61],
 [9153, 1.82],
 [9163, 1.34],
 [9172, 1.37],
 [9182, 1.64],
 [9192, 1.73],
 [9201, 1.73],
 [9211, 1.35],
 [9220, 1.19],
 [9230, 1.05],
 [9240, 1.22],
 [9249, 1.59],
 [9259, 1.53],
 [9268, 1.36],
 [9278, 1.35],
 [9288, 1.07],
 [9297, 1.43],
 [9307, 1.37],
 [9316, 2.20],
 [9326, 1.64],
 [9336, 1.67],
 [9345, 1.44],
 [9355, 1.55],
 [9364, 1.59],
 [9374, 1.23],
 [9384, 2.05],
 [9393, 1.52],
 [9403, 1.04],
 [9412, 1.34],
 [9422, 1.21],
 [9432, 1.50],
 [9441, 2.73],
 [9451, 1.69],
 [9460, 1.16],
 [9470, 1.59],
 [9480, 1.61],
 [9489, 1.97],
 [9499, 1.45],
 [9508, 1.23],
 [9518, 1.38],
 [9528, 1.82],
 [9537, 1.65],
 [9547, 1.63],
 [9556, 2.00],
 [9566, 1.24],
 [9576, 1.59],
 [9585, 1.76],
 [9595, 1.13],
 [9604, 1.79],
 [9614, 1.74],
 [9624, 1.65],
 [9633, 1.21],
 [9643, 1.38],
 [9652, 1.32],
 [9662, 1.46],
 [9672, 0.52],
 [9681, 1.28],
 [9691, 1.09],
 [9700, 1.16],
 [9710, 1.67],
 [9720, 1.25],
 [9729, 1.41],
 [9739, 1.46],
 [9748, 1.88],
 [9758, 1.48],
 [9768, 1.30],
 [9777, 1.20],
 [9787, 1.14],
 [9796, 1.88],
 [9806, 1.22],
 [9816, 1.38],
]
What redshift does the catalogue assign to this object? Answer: 0.484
